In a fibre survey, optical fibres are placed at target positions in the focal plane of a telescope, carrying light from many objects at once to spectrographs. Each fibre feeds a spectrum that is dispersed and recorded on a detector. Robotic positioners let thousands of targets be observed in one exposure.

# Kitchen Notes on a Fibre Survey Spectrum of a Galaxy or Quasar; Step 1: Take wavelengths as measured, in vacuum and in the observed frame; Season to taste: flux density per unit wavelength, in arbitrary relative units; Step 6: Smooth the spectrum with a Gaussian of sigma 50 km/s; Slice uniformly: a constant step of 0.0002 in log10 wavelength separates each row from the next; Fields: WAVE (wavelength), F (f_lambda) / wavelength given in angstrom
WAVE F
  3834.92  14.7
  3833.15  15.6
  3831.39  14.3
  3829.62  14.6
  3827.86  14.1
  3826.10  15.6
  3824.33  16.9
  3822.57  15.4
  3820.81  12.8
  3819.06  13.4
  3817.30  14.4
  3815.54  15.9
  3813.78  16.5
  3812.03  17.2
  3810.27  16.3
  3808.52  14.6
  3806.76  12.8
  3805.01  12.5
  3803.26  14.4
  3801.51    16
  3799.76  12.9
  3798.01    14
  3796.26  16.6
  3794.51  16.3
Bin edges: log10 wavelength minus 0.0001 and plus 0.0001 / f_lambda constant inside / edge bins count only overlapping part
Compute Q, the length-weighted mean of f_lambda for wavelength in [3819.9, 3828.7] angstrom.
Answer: 15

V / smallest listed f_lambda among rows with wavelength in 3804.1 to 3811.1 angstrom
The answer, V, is 12.5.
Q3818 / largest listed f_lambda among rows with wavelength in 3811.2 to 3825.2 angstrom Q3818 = 17.2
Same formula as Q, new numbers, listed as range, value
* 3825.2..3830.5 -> 14.8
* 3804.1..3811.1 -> 14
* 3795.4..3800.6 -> 14.5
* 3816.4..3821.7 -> 13.6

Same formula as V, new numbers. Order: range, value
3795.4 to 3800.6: 12.9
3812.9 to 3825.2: 12.8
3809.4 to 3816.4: 15.9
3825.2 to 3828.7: 14.1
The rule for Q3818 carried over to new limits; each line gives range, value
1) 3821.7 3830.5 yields 16.9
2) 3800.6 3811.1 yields 16.3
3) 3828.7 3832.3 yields 14.6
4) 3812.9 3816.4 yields 16.5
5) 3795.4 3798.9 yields 16.6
